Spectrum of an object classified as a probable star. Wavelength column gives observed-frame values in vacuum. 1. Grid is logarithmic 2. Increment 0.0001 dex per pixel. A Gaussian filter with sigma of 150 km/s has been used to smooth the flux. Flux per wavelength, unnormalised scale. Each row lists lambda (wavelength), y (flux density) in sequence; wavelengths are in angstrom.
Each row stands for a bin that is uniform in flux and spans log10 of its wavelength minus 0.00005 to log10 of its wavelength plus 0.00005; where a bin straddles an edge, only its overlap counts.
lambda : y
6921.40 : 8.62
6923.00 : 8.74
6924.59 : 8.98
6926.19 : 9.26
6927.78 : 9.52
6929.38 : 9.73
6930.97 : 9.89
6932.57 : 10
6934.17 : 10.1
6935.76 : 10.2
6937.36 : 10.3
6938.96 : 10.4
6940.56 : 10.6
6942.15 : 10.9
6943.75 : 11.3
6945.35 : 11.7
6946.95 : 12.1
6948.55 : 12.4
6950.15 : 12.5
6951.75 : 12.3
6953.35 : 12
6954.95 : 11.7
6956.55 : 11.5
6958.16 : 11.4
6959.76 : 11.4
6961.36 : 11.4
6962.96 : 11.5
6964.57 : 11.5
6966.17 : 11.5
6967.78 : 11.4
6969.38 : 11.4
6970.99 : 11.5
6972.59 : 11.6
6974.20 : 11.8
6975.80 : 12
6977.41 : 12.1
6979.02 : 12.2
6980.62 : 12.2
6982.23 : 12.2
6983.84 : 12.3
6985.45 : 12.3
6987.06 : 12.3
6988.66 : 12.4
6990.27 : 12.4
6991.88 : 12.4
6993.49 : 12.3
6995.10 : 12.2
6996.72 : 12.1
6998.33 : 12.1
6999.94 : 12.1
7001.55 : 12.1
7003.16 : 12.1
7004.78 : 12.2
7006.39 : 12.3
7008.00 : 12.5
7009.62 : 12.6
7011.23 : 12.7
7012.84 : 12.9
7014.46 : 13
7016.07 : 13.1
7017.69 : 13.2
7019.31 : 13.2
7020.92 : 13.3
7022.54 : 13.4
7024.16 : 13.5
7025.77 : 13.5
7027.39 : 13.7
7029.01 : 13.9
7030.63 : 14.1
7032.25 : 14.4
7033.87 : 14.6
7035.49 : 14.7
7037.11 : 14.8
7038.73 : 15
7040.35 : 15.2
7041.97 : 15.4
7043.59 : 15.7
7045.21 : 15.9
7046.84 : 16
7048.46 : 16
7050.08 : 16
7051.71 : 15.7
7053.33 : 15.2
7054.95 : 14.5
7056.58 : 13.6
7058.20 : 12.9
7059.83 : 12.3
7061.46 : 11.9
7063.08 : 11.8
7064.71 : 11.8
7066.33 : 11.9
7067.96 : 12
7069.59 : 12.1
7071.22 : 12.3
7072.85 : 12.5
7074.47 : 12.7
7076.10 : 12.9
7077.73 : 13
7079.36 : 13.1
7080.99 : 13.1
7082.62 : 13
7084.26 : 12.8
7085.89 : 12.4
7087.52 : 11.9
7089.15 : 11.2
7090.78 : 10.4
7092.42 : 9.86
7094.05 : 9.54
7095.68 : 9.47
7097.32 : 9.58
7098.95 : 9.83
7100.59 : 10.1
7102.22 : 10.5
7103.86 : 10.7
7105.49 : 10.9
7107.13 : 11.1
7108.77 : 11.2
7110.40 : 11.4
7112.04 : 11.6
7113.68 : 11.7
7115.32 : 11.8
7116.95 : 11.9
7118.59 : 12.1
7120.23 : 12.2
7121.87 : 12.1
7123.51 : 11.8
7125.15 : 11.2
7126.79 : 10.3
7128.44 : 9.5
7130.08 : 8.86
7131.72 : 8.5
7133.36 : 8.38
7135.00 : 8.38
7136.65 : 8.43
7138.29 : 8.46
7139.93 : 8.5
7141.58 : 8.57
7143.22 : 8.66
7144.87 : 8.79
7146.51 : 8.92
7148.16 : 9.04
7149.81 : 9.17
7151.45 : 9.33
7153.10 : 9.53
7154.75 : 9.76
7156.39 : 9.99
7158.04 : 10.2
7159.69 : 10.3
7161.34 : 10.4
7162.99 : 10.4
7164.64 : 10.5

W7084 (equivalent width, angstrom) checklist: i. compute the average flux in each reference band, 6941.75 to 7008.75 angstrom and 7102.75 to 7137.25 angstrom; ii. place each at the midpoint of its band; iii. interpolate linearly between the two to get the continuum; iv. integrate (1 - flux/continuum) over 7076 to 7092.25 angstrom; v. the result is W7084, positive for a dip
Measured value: -1.9 angstrom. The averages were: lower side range 11.9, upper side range 10.7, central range 12.3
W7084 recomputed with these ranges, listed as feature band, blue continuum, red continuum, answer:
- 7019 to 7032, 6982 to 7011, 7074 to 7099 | -1.7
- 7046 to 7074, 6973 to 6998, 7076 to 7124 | -4.2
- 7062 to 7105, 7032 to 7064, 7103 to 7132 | 4.2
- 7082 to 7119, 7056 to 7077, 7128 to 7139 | -2.3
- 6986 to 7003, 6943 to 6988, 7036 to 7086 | 0.2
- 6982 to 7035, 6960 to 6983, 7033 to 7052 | 3.1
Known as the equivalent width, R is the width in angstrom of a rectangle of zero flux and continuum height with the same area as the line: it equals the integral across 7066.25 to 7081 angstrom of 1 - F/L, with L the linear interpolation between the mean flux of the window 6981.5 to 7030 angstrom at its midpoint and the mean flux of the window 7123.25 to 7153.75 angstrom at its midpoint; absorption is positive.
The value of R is -2.32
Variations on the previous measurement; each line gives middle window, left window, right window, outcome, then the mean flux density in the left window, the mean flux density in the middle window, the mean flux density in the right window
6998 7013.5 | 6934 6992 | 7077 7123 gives -1.06 angstrom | 11.7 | 12.4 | 11.4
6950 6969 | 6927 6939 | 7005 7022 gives -1.24 angstrom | 9.99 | 11.6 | 12.9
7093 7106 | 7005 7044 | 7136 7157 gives 0.92 angstrom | 13.7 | 10.1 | 9.01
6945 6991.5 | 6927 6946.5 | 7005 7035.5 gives -1.60 angstrom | 10.4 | 11.9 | 13.3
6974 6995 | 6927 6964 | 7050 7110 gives -1.64 angstrom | 11.1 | 12.2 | 12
